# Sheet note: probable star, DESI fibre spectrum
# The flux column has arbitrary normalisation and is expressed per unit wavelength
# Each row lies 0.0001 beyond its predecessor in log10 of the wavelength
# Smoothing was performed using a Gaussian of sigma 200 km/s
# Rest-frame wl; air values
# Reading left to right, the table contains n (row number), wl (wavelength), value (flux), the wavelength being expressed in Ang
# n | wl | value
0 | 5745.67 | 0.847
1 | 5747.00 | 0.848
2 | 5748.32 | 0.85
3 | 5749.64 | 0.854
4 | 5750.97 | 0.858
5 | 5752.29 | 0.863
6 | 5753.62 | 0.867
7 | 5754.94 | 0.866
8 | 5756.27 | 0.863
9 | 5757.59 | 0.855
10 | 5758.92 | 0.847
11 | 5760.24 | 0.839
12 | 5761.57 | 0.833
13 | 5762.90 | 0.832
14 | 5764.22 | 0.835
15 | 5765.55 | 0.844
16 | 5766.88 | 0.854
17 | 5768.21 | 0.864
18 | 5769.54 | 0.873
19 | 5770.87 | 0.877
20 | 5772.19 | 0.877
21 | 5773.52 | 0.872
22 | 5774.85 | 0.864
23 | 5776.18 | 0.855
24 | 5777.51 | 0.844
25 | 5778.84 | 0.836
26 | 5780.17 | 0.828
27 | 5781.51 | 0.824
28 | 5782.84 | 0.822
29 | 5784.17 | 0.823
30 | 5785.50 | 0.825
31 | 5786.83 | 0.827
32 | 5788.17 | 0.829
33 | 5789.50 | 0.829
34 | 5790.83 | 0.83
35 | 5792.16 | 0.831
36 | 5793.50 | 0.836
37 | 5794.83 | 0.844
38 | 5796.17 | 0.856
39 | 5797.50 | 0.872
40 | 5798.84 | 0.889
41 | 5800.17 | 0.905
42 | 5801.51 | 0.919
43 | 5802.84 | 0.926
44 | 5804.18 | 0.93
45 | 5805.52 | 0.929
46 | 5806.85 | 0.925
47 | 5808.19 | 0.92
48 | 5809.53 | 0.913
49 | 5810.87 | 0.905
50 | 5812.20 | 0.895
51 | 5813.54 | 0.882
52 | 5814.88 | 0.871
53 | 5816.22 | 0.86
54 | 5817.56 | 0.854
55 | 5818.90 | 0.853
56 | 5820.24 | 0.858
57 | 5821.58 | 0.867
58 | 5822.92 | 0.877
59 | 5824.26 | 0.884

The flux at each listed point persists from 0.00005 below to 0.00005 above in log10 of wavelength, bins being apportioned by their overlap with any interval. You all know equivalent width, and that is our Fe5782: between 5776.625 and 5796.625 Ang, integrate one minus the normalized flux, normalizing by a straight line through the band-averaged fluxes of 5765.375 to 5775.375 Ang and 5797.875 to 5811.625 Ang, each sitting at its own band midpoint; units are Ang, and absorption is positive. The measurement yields 1.3 Ang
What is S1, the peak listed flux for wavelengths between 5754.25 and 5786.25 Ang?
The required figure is 0.877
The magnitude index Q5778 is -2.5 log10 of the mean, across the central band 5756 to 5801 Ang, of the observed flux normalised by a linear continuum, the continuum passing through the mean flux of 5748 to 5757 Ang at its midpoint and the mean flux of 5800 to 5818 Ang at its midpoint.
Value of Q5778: 0.04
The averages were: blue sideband 0.861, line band 0.848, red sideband 0.903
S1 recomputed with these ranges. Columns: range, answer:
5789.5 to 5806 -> 0.93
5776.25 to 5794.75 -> 0.844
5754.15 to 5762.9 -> 0.866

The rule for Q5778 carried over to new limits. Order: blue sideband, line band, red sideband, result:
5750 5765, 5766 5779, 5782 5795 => -0.03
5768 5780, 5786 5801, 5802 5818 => 0.04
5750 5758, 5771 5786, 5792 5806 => 0.04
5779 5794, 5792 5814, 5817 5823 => -0.06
